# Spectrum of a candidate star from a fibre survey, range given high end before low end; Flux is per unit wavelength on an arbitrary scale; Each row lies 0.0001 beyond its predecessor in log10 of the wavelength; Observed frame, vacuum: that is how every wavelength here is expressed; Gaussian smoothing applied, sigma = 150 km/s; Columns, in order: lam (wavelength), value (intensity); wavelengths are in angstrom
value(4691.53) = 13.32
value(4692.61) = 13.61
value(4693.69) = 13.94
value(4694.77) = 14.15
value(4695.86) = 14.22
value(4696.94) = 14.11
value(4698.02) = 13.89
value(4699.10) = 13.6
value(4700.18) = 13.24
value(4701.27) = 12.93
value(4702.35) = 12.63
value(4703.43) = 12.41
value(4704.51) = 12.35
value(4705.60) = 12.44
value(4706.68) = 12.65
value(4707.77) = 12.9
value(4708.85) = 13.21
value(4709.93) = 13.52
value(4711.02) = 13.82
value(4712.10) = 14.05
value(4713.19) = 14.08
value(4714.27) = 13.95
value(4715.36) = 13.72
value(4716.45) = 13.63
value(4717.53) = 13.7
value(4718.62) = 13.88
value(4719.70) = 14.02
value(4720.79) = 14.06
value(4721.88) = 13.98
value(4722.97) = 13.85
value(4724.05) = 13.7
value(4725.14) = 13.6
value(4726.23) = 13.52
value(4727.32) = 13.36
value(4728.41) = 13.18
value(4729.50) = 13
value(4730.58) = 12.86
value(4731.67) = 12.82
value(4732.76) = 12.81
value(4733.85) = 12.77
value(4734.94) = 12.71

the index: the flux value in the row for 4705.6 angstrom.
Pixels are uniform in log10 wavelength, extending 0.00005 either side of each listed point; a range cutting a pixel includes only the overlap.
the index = 12.44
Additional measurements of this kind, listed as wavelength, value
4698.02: 13.89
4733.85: 12.77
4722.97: 13.85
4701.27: 12.93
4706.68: 12.65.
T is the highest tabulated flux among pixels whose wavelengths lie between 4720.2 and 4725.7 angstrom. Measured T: 14.06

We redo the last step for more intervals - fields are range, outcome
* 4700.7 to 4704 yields 12.93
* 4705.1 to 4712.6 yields 14.05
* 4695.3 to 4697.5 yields 14.22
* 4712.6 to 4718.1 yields 14.08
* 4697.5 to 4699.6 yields 13.89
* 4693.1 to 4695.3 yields 14.15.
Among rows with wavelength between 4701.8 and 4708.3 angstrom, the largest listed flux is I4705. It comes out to 12.9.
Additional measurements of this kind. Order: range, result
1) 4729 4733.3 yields 13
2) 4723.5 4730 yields 13.7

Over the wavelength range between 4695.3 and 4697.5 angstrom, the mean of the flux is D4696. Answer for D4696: 14.1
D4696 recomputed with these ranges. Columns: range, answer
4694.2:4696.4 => 14.1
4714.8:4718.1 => 13.7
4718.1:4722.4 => 14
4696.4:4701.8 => 13.6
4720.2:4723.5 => 13.9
